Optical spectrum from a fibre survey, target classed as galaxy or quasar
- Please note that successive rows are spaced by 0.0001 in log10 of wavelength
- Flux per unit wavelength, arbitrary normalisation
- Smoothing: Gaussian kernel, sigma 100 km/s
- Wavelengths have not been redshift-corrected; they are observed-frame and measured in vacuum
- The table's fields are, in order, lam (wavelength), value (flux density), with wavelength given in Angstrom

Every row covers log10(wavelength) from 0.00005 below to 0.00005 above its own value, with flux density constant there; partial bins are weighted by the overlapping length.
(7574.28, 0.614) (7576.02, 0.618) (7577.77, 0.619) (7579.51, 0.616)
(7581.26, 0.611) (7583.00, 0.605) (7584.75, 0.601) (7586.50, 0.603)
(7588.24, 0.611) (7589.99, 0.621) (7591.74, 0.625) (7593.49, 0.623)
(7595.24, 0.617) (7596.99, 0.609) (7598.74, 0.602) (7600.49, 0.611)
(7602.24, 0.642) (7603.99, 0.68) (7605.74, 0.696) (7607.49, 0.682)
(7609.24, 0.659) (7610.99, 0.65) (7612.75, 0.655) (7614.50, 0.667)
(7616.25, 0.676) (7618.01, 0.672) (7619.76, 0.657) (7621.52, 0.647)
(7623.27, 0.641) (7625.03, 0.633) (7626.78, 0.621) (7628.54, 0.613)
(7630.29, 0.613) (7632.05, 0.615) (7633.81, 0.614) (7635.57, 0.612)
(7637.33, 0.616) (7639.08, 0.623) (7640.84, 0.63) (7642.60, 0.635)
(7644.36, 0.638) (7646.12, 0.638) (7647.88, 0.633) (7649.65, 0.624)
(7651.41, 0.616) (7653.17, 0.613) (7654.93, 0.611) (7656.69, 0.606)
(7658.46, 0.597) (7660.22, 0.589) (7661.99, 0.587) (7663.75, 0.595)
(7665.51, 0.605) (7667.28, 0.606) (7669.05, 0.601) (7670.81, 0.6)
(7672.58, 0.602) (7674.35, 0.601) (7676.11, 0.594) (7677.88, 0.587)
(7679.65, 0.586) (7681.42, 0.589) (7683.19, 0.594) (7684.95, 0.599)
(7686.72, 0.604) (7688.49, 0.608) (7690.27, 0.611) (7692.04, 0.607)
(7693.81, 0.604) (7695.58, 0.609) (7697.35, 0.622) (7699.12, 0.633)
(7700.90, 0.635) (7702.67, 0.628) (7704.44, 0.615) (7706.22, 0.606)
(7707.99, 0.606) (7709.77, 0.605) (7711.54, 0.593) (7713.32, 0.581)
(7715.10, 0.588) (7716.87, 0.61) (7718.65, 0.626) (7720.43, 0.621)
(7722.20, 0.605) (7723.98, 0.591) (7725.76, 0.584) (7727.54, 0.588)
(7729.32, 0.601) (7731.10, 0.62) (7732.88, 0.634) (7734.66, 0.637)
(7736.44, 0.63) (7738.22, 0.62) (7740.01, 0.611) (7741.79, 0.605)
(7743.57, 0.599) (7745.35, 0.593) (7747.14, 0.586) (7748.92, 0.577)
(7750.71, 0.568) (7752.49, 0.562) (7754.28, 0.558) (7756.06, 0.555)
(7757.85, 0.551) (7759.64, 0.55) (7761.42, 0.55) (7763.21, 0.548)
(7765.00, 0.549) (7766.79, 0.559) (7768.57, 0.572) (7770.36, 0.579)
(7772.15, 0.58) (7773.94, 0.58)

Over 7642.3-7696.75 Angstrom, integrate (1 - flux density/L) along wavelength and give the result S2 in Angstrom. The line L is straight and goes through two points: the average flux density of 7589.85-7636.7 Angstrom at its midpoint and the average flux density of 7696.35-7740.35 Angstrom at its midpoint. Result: 1.6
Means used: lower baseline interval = 0.639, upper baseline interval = 0.612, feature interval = 0.606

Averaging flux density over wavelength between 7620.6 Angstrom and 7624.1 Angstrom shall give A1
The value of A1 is 0.644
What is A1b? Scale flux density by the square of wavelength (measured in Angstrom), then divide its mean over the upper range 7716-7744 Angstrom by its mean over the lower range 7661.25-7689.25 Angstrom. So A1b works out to 1.0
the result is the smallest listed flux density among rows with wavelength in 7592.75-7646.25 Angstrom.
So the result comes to 0.602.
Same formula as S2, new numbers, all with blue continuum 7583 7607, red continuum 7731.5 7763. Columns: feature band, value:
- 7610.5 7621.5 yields -0.73 Angstrom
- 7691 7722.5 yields -0.71 Angstrom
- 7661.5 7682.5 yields 0.35 Angstrom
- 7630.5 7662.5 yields -0.20 Angstrom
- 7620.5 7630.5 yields -0.18 Angstrom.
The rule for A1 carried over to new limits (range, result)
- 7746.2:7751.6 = 0.577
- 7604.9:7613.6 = 0.668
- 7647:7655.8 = 0.619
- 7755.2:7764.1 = 0.551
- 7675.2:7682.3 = 0.589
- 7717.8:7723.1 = 0.618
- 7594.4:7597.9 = 0.613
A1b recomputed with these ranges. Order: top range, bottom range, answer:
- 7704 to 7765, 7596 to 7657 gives 0.96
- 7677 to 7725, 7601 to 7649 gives 0.96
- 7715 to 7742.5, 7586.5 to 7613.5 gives 0.99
